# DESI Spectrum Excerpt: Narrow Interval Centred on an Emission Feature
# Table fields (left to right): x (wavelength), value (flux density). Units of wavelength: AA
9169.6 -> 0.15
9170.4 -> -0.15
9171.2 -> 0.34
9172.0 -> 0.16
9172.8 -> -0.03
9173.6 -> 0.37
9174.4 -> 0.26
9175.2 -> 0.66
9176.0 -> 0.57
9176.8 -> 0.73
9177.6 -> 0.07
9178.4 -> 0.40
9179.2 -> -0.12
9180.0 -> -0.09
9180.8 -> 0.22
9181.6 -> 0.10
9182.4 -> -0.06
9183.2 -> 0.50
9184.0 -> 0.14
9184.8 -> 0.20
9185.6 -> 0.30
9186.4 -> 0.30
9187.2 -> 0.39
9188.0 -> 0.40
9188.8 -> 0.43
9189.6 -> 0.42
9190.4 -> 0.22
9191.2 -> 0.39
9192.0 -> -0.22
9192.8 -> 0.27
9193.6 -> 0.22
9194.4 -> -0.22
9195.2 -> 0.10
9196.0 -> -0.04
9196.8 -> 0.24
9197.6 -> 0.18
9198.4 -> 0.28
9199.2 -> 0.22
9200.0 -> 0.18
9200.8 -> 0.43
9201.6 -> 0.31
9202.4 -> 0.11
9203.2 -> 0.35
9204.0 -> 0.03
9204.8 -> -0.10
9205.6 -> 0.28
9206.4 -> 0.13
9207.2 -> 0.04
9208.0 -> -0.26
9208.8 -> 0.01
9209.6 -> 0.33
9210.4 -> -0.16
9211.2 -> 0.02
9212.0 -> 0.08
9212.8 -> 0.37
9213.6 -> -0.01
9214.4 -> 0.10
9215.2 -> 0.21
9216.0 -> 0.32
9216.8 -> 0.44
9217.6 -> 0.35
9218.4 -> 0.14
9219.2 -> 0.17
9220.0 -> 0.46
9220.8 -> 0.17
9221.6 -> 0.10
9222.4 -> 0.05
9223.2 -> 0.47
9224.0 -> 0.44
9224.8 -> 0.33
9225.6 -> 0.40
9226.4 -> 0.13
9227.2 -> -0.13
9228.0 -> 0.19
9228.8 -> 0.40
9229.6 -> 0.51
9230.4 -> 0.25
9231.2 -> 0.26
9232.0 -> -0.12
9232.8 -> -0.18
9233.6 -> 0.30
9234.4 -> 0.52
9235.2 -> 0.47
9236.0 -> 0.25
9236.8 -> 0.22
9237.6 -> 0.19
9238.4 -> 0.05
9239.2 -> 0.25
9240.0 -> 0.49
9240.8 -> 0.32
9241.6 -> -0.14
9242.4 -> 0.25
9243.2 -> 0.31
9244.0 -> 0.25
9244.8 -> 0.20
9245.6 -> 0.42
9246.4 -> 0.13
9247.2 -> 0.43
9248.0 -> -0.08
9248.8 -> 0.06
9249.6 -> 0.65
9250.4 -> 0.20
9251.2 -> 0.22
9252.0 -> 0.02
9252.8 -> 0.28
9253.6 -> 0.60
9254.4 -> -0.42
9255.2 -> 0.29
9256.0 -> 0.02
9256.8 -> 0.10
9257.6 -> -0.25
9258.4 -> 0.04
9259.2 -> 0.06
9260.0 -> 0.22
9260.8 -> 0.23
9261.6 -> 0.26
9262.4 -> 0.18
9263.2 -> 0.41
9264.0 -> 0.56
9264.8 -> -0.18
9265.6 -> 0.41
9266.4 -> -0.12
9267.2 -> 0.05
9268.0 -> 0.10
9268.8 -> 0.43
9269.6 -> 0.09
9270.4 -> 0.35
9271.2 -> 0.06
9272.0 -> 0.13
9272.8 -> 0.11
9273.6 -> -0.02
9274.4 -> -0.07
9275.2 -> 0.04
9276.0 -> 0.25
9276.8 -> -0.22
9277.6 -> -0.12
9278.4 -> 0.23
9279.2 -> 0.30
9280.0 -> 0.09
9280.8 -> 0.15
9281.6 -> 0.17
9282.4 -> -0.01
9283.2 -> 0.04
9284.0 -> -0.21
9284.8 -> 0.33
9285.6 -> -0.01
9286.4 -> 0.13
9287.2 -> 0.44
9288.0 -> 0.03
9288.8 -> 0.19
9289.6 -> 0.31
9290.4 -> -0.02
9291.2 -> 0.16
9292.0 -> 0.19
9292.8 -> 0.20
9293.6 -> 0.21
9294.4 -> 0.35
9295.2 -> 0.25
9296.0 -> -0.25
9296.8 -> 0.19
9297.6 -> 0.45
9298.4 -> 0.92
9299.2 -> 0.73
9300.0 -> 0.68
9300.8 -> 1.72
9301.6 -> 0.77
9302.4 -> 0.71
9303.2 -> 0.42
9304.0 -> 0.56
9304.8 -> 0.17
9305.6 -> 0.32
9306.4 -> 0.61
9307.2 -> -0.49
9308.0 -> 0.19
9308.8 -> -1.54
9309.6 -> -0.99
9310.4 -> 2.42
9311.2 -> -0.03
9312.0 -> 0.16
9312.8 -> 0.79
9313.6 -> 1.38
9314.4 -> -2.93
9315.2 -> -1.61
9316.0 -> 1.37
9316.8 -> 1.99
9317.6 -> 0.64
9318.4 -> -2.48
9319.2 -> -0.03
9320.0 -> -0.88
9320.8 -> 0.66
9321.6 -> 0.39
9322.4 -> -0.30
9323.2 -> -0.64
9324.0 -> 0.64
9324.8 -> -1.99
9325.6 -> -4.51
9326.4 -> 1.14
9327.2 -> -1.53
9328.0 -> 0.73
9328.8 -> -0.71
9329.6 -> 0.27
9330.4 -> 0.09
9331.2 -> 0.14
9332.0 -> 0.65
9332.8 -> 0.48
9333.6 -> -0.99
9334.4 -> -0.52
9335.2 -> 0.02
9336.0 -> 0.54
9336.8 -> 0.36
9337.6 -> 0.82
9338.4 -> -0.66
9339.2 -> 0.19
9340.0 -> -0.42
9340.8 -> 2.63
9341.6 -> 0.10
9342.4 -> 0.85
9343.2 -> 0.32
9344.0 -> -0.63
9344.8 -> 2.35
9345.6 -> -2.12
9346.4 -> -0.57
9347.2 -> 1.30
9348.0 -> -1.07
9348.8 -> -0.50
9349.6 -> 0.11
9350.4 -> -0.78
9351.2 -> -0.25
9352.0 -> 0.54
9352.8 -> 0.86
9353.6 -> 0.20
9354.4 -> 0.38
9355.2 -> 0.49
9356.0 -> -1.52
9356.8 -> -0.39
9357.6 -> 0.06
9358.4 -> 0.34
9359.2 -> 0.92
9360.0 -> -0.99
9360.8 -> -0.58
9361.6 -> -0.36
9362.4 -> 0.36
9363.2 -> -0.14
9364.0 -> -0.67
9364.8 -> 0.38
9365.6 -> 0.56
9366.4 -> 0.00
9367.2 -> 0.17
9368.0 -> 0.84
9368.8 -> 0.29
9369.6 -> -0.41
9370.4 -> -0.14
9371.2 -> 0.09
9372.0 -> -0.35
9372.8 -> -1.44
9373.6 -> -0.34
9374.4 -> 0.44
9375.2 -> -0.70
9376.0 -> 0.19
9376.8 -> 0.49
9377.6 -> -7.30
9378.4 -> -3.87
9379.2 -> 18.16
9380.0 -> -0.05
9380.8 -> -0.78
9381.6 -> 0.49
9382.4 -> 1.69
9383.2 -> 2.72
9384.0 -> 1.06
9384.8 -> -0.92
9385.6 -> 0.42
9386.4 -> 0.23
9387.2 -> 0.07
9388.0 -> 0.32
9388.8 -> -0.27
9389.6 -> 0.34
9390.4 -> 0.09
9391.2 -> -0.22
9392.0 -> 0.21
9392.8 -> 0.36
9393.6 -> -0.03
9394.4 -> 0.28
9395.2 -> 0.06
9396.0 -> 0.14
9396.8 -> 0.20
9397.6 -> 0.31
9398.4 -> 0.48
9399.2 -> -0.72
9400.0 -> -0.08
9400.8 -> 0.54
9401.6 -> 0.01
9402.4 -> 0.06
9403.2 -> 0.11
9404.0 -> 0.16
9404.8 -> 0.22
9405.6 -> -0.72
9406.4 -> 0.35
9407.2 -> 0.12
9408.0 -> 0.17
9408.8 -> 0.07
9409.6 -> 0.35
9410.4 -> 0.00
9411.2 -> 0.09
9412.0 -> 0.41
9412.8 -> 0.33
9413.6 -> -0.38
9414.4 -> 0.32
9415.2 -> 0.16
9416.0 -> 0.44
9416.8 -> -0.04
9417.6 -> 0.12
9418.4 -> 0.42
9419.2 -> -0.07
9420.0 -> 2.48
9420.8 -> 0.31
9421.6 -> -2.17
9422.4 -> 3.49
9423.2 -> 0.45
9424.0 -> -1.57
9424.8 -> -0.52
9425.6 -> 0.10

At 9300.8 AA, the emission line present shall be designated H-beta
